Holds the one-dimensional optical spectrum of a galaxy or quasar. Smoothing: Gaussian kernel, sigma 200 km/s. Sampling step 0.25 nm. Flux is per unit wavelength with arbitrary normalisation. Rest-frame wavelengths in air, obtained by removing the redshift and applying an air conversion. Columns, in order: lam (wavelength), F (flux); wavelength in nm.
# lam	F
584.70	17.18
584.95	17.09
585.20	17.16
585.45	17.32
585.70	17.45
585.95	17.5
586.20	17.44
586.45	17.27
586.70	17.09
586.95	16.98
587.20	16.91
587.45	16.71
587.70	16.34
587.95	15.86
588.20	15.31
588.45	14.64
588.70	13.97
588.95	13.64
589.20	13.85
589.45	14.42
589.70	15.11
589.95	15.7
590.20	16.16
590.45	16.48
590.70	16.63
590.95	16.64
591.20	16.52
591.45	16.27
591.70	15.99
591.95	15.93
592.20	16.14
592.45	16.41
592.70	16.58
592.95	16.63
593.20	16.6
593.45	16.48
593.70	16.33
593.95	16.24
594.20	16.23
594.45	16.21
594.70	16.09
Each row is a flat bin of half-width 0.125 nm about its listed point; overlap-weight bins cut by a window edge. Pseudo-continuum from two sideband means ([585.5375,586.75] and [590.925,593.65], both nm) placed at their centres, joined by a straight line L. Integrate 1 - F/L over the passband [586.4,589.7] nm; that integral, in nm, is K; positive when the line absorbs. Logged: 0.29 nm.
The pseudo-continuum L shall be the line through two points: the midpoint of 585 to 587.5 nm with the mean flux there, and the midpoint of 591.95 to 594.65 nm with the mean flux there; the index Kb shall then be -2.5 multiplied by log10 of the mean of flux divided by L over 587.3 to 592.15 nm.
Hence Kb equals 0.08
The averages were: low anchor 17.2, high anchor 16.4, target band 15.6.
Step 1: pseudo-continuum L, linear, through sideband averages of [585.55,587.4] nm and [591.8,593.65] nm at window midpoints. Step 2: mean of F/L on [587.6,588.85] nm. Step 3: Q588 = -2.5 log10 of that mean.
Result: 0.12 mag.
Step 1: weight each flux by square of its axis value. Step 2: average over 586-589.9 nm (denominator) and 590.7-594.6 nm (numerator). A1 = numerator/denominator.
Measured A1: 1.06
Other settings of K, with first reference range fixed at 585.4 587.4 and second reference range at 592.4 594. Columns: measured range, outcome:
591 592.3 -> 0.04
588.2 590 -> 0.26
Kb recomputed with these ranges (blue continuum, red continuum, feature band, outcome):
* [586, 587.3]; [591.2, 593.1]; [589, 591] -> 0.076 mag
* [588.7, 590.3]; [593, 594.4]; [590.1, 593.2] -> -0.055 mag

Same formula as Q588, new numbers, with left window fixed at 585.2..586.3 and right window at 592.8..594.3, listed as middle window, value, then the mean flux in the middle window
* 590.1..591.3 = 0.02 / 16.5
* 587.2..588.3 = 0.06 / 16.2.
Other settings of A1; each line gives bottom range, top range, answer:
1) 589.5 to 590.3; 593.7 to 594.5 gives 1.06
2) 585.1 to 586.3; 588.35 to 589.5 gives 0.82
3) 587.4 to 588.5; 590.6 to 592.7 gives 1.05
